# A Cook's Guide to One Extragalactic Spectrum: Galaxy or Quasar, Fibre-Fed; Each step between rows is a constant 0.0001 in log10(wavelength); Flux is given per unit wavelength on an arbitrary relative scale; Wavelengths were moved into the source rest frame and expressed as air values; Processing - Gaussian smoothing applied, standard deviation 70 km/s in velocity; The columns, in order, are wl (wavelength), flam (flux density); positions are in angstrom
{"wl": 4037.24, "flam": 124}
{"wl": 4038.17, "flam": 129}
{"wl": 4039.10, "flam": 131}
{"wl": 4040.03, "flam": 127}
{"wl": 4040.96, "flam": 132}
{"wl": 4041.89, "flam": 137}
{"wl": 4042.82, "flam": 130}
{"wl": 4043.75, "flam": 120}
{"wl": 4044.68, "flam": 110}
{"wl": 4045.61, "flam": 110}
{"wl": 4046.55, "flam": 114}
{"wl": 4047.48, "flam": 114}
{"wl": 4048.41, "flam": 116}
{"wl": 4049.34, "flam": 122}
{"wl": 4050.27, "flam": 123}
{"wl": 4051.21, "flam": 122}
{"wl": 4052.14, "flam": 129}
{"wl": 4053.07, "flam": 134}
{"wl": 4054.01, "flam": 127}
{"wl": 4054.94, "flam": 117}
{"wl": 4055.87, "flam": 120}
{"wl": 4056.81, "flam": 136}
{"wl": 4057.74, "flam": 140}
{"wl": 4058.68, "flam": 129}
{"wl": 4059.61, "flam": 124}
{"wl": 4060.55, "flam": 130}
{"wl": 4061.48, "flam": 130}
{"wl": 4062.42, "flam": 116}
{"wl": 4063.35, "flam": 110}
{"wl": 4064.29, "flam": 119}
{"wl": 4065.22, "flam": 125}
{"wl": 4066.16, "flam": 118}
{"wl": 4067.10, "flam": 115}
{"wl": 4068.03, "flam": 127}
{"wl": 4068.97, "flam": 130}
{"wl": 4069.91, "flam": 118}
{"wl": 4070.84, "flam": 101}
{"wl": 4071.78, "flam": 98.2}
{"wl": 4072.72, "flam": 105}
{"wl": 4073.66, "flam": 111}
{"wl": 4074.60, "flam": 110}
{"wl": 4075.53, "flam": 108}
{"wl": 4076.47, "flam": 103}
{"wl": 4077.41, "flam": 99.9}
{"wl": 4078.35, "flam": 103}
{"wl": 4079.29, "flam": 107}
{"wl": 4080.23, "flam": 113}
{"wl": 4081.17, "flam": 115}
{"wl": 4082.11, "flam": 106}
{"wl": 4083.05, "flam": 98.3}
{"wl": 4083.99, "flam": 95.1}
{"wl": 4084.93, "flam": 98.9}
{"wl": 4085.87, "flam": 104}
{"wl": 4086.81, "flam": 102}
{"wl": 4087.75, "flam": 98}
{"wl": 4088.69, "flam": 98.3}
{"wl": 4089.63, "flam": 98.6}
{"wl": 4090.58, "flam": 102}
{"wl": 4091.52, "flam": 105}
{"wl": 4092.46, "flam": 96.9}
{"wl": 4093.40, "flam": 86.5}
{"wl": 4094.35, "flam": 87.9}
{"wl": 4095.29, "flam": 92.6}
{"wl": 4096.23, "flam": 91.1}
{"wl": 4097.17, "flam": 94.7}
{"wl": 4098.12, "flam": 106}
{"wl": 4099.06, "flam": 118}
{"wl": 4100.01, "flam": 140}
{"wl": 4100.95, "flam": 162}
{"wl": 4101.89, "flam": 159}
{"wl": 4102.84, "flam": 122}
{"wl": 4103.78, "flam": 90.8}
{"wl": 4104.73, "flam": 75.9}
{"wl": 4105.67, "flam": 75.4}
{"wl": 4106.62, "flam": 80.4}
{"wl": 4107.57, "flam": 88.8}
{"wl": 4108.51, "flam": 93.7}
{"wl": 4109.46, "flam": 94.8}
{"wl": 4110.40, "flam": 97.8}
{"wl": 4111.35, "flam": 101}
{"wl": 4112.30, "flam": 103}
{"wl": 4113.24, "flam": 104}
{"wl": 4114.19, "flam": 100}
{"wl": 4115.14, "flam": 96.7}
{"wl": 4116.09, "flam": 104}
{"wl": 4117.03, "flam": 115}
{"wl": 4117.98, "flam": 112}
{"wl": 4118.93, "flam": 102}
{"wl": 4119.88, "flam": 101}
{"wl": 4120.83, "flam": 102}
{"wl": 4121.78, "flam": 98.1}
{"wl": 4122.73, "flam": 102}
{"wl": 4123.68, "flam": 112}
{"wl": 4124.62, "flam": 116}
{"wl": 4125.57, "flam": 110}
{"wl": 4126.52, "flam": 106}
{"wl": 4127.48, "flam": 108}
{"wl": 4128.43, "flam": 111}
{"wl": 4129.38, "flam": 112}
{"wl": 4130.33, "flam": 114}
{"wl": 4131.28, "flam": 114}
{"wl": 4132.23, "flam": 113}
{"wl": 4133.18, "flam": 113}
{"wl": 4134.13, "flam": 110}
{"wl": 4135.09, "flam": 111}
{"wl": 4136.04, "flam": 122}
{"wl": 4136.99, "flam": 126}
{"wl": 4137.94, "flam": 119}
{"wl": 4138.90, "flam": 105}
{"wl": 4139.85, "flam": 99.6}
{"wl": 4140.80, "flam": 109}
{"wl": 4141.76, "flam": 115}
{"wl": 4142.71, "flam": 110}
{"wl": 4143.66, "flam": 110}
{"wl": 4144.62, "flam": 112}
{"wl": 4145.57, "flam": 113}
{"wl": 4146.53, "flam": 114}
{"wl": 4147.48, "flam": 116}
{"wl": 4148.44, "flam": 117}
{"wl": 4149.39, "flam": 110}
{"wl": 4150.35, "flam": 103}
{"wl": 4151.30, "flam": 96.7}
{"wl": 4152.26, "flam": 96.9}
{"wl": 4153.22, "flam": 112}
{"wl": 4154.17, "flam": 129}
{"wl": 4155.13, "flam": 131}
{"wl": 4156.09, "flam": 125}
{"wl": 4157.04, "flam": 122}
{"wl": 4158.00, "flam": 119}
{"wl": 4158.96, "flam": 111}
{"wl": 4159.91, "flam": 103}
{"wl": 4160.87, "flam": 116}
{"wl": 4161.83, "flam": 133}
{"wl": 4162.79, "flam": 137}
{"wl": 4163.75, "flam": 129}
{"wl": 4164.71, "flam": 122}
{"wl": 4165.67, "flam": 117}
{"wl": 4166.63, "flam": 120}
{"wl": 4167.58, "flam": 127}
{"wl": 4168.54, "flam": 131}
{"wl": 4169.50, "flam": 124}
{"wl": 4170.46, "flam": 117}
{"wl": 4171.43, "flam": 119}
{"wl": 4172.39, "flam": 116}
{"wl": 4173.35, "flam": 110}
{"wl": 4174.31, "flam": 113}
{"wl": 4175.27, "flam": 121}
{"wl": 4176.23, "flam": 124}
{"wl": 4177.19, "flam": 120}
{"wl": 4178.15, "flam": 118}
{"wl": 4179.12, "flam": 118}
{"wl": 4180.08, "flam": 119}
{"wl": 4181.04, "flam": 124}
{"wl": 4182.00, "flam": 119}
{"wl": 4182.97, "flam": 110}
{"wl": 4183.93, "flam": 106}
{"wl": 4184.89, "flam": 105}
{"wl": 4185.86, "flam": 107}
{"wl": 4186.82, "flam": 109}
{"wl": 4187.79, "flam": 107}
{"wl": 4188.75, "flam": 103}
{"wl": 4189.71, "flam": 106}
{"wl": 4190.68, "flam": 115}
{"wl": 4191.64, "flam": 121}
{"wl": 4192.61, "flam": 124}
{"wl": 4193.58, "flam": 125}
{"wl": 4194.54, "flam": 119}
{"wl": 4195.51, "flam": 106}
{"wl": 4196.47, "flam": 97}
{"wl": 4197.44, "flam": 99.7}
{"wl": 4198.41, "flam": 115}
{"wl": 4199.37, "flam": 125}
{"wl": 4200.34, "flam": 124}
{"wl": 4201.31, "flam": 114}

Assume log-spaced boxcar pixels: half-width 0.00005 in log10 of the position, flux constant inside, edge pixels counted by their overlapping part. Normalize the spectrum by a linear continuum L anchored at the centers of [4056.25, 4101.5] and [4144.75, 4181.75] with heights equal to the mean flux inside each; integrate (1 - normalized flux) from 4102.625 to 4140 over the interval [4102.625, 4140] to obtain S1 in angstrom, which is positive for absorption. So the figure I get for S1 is 3.3 angstrom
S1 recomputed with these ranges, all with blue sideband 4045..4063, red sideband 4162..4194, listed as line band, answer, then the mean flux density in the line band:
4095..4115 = 2.79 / 104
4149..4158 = 0.35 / 114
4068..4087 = 2.42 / 107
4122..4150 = 1.84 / 112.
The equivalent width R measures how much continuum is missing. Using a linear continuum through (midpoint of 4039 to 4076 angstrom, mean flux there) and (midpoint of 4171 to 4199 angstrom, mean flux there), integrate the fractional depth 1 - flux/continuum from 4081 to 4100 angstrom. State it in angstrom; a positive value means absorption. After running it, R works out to 2.9 angstrom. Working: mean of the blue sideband 121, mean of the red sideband 114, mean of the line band 100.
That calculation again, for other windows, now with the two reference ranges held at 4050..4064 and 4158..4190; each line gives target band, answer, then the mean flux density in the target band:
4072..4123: 8.1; 103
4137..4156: 1.1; 112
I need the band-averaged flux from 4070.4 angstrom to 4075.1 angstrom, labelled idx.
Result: 105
